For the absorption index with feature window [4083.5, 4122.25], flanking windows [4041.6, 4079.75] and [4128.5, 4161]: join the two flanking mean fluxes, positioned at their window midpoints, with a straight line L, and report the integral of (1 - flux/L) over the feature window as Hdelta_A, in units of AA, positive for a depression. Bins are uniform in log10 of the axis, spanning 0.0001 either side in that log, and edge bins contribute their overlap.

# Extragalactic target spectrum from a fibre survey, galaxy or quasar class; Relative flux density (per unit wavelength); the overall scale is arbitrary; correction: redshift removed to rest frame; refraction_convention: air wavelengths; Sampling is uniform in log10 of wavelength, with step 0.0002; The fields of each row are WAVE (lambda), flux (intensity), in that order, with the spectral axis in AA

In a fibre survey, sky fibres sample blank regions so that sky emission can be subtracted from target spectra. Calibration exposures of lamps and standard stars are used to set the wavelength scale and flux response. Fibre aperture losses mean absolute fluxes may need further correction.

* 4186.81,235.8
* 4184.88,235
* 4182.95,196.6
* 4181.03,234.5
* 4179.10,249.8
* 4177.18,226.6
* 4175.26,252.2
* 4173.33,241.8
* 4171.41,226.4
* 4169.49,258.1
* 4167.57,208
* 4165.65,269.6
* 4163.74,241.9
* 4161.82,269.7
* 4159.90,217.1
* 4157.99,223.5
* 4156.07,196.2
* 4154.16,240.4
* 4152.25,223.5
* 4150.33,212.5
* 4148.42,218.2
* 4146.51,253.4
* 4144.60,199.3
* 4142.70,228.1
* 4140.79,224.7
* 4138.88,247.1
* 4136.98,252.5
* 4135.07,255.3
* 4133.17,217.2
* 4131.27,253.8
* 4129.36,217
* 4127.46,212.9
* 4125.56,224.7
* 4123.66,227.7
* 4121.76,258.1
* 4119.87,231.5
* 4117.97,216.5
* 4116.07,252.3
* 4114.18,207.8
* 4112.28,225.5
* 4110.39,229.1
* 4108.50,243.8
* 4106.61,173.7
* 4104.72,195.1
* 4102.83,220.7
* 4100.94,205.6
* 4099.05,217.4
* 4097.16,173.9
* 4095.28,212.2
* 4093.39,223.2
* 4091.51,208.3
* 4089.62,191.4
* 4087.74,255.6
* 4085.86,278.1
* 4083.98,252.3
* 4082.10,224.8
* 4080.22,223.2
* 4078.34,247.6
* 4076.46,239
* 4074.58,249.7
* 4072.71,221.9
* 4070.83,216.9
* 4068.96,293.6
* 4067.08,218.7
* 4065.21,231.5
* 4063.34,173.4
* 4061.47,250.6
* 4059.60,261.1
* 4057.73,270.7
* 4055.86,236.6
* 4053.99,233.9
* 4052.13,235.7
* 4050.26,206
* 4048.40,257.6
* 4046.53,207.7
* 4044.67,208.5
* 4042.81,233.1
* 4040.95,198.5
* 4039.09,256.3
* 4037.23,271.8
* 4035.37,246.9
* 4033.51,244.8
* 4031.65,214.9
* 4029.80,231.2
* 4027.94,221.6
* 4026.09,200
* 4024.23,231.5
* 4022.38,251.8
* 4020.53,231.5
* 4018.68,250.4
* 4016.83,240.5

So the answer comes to 1.6 AA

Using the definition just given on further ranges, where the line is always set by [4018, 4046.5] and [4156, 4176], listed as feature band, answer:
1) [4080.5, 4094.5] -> 0.12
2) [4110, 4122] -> 0.30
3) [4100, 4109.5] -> 1.11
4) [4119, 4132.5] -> 0.26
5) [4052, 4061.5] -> -0.64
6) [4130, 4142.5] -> -0.18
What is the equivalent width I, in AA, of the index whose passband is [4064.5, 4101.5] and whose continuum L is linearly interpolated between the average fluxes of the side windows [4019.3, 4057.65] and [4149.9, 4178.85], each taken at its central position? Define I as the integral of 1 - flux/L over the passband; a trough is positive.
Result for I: 0.6 AA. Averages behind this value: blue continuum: 232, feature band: 229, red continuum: 235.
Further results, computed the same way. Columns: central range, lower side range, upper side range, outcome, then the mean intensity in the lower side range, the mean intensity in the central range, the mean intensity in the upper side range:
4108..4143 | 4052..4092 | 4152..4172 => 0.4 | 237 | 233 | 235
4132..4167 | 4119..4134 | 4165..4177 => 0.5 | 230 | 233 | 241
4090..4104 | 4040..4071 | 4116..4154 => 1.4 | 232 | 208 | 231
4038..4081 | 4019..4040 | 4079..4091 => 0.6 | 237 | 234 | 237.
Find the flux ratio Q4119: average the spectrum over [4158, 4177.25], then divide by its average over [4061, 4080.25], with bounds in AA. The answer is 1.0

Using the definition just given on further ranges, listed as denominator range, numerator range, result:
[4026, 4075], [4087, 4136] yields 0.95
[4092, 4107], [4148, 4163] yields 1.11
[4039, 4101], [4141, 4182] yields 1.01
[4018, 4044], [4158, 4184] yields 1.01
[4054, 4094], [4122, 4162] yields 0.97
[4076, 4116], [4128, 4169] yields 1.05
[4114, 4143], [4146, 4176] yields 1.00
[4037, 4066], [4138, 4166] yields 0.99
